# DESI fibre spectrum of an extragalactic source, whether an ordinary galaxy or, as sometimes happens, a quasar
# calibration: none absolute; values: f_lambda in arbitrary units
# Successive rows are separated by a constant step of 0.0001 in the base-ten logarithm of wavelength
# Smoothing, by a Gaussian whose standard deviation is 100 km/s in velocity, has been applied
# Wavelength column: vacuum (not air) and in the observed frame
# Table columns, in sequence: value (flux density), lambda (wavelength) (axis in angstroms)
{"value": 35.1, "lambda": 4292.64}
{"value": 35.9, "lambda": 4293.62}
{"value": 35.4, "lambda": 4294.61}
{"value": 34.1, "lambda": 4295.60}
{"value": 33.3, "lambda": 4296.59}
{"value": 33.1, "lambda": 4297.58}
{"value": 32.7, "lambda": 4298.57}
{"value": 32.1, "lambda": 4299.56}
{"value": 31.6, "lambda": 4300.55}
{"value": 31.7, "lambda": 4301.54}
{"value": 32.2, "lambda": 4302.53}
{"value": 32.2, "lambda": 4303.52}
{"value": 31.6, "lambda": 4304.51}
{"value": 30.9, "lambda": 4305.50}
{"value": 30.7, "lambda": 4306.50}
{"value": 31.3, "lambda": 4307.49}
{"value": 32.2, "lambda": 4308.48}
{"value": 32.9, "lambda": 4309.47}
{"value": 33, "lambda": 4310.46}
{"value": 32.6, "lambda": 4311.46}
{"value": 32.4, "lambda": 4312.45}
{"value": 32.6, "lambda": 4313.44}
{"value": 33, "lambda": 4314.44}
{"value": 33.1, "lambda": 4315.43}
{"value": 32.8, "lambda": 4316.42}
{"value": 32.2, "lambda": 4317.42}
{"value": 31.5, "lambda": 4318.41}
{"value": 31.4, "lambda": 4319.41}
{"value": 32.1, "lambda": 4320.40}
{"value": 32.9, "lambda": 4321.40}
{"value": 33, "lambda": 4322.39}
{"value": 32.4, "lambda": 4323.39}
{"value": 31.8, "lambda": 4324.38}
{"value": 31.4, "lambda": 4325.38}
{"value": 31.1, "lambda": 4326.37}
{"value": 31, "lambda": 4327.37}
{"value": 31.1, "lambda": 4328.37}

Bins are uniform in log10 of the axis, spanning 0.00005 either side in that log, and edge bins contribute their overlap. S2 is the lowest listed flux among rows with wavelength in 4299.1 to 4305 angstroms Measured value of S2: 31.6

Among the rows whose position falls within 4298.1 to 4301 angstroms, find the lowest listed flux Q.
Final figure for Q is 31.6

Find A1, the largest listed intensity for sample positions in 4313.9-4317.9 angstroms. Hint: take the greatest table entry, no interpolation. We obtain 33.1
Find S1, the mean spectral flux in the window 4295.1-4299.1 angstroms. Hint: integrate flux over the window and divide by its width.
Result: 33.3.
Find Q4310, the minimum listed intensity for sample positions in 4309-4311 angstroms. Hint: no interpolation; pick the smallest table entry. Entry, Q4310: 32.9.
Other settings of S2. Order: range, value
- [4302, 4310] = 30.7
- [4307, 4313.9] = 31.3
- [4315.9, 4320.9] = 31.4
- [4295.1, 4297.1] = 33.3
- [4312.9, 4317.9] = 32.2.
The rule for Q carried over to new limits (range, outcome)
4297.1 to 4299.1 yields 32.7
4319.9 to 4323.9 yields 32.1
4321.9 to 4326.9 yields 31.1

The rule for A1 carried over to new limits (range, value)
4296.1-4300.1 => 33.3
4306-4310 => 32.9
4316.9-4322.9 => 33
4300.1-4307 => 32.2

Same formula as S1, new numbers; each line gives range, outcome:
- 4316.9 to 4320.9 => 31.8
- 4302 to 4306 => 31.7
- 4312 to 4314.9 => 32.6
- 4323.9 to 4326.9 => 31.4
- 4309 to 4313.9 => 32.7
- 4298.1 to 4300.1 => 32.4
